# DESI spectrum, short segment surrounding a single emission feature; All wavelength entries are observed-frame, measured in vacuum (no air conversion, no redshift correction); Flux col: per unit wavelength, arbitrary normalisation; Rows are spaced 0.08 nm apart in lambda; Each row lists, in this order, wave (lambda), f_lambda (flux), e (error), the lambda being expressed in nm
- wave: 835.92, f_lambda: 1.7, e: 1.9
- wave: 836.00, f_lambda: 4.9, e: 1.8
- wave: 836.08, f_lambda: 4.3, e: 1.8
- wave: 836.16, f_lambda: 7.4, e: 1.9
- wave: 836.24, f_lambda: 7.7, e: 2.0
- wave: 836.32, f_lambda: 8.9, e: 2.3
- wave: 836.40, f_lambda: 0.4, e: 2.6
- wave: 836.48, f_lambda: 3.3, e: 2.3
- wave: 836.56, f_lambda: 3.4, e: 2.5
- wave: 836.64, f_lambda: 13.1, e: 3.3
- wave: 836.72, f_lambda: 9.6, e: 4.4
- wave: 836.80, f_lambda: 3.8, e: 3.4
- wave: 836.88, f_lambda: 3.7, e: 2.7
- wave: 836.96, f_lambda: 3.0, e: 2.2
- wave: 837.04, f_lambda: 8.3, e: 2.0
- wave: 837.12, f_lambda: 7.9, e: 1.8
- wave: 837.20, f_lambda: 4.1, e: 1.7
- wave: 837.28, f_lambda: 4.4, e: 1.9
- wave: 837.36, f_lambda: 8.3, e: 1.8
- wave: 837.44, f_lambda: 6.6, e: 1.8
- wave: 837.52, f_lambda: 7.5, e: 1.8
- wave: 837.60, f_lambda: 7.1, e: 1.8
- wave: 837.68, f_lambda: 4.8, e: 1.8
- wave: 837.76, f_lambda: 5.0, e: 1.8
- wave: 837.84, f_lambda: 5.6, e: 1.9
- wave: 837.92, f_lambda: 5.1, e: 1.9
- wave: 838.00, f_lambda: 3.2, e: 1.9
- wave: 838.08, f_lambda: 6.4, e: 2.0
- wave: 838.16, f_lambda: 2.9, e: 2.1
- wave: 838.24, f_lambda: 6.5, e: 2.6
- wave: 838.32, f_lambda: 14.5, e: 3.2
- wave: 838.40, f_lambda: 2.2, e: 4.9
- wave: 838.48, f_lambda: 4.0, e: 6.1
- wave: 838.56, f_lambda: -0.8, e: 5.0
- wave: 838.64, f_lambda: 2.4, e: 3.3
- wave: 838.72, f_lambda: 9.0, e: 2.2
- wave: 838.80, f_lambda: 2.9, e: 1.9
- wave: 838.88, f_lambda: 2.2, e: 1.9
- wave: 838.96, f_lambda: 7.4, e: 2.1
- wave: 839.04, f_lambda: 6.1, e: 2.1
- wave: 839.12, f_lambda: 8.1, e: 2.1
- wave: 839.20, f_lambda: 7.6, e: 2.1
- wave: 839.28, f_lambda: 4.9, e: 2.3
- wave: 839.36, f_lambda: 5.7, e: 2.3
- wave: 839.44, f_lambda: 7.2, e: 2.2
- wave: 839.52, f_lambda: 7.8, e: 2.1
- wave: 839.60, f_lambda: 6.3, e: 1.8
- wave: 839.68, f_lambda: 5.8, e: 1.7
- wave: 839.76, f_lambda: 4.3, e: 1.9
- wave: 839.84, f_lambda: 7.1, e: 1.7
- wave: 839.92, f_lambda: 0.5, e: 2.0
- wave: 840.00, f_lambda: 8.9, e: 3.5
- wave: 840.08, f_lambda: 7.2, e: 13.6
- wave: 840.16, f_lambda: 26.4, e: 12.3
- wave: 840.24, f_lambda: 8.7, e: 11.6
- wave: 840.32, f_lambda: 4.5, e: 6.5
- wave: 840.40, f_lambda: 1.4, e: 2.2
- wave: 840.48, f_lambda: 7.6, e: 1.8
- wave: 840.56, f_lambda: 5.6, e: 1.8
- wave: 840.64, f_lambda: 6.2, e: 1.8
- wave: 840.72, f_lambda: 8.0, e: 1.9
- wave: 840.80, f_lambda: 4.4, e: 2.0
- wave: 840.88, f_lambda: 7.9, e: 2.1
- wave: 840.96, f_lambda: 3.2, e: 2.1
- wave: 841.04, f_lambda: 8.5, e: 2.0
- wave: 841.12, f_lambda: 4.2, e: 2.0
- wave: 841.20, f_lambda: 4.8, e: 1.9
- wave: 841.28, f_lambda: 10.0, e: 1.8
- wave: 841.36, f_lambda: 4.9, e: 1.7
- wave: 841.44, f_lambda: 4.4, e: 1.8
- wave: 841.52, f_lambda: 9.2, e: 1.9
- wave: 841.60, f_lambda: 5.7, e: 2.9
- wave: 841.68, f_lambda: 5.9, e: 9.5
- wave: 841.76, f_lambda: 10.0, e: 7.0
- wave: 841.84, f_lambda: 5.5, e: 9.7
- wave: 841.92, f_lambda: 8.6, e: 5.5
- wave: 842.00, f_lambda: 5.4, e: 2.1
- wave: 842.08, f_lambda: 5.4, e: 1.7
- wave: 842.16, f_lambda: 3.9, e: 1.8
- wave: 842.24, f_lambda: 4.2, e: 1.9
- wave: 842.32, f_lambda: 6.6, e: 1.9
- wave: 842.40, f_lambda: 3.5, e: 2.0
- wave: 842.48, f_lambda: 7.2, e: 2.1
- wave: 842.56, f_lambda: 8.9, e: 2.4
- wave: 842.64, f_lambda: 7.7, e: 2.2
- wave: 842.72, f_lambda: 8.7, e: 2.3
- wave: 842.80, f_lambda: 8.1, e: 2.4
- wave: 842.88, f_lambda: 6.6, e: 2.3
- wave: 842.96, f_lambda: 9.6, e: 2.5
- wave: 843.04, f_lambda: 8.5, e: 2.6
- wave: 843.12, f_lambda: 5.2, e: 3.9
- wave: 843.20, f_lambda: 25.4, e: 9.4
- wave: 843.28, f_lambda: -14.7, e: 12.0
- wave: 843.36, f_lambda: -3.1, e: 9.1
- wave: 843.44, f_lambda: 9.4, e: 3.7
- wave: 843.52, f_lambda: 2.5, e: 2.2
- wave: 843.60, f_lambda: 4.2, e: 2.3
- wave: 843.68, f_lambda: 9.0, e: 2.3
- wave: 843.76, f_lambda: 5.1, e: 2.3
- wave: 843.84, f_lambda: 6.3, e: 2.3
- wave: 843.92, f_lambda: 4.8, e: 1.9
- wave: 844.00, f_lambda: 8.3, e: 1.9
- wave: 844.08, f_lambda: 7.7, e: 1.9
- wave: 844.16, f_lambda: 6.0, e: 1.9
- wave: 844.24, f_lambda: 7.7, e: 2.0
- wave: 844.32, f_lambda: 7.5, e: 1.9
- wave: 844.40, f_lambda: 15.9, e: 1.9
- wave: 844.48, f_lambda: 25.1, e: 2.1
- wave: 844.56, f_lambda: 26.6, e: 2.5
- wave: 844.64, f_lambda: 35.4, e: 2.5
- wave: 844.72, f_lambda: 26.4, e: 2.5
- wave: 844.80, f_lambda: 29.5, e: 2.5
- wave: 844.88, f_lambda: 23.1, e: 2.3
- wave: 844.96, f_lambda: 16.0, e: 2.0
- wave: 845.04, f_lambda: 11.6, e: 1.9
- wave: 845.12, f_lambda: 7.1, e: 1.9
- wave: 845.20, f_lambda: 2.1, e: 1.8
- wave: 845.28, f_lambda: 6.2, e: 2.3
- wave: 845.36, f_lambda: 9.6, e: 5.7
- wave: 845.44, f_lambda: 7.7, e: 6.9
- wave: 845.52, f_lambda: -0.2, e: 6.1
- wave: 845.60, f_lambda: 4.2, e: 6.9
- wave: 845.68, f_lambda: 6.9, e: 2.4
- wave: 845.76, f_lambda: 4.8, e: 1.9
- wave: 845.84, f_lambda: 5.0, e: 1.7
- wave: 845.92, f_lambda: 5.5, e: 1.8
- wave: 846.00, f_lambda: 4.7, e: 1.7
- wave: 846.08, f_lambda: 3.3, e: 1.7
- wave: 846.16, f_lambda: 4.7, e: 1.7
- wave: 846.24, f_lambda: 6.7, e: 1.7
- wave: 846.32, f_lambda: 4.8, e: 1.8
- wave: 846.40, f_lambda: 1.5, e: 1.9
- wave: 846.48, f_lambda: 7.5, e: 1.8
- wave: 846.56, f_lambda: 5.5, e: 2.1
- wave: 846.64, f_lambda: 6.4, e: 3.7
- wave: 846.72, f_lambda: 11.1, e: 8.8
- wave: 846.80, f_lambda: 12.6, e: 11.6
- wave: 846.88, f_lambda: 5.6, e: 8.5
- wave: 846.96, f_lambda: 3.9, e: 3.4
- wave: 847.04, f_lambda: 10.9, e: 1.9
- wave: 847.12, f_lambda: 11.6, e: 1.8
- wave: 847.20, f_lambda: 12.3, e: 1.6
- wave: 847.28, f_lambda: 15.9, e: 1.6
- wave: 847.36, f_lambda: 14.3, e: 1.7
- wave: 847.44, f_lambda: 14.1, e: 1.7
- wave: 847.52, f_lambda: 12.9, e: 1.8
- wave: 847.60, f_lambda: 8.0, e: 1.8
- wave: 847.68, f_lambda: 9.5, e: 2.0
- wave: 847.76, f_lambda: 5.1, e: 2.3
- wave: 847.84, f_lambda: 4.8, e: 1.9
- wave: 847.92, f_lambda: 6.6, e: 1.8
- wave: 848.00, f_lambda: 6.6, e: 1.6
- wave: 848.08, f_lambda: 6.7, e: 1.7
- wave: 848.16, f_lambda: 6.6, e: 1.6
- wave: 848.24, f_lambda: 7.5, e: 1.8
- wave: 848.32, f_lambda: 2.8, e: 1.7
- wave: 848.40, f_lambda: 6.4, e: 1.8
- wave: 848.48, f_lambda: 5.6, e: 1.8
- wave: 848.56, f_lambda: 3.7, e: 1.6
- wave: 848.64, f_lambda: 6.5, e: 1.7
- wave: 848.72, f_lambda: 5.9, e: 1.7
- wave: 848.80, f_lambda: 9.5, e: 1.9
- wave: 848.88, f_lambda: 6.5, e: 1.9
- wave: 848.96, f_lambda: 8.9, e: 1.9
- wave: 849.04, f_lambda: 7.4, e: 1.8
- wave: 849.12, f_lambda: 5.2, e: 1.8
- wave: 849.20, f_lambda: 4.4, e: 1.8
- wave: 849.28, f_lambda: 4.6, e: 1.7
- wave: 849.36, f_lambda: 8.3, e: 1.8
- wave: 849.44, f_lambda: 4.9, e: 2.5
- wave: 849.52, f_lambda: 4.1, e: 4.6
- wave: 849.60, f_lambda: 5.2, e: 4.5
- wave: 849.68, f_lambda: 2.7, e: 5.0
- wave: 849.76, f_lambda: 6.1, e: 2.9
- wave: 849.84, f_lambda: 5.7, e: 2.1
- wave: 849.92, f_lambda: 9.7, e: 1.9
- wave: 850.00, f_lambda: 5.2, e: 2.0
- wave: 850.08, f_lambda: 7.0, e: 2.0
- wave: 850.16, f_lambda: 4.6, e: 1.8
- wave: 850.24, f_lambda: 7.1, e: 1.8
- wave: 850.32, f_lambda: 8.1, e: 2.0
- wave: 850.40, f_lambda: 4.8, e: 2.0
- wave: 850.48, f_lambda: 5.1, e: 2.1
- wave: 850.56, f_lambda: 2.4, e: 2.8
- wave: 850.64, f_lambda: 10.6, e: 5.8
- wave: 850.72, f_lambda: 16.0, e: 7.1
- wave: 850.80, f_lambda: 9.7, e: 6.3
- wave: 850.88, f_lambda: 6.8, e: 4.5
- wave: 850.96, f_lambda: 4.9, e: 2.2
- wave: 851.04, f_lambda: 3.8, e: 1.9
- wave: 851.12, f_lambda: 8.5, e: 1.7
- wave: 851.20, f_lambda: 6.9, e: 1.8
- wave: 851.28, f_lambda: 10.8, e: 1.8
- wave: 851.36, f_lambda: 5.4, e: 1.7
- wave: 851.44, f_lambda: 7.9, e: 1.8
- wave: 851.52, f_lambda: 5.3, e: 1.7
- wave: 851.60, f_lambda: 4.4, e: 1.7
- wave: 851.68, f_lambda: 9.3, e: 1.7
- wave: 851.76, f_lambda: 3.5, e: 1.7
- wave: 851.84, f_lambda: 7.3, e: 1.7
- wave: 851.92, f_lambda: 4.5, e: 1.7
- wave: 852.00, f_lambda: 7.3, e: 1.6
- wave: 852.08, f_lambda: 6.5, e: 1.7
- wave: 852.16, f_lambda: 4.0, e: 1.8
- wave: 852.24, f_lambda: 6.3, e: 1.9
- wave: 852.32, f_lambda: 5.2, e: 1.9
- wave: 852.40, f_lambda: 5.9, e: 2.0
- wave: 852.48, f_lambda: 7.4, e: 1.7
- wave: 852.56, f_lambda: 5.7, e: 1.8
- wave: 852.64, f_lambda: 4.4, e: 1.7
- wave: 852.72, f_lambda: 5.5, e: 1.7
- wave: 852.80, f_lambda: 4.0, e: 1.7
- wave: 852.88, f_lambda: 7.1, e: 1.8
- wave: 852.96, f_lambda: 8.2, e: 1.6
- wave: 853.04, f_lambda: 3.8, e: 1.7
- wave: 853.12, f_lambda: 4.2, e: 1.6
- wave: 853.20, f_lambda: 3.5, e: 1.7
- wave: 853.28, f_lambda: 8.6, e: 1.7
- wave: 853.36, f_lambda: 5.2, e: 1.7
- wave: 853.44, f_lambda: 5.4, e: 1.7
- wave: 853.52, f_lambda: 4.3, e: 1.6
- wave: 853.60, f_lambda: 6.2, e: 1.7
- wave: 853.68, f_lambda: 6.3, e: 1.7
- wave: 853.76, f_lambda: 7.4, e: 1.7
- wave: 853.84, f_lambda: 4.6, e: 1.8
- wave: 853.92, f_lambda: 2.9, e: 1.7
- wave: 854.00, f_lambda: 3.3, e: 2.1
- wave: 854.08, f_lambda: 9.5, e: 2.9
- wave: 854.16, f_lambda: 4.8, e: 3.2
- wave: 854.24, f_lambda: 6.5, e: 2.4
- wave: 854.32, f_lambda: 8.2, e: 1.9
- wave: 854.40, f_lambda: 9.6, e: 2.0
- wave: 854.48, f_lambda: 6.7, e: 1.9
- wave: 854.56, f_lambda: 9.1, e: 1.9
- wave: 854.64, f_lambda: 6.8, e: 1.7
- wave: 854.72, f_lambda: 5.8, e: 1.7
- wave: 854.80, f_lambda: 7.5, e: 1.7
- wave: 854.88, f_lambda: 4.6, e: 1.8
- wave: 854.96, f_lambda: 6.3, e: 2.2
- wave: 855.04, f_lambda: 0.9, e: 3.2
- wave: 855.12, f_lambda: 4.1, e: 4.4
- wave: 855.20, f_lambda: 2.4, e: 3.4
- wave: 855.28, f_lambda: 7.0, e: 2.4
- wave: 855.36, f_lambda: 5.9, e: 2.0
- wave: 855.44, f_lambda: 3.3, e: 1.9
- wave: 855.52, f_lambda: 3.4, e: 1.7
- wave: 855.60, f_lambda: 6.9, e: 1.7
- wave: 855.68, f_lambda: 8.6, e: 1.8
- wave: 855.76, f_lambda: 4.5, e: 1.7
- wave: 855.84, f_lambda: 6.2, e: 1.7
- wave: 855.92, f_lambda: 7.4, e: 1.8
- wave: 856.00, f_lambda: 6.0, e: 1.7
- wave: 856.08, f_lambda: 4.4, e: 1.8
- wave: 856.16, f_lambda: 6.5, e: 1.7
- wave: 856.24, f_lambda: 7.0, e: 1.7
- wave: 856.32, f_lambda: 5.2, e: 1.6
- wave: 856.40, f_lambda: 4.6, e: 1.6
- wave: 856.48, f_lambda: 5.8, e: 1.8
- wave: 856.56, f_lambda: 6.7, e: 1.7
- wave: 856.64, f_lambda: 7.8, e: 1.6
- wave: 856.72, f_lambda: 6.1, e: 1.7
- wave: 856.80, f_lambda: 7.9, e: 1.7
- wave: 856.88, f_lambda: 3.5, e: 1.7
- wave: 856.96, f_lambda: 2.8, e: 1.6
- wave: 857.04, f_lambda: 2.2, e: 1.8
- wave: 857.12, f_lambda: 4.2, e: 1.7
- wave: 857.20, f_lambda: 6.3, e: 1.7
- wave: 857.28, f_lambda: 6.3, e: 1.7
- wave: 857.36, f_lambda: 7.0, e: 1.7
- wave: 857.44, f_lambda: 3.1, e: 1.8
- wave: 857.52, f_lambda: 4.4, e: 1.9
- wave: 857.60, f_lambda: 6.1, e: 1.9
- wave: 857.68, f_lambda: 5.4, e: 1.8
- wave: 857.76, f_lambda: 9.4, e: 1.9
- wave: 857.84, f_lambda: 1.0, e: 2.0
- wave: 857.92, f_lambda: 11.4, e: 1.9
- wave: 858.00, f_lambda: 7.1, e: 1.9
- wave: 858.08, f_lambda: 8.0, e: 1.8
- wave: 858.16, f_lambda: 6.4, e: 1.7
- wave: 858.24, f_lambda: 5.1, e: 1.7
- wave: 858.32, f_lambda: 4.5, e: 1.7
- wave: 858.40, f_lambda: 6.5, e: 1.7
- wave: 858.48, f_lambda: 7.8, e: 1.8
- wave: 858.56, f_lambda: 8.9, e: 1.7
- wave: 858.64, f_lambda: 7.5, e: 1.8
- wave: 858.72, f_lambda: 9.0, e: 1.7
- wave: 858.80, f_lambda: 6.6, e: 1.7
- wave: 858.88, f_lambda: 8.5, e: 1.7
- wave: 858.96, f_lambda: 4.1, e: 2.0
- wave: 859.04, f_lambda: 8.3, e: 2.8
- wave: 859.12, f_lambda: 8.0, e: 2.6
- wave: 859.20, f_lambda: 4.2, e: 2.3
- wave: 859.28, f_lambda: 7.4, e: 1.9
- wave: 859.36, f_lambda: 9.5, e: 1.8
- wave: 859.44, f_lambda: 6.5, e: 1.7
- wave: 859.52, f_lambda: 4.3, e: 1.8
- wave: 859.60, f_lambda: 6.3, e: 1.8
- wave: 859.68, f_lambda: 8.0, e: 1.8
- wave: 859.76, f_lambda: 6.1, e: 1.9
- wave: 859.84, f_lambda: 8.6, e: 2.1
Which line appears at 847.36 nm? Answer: [N II]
